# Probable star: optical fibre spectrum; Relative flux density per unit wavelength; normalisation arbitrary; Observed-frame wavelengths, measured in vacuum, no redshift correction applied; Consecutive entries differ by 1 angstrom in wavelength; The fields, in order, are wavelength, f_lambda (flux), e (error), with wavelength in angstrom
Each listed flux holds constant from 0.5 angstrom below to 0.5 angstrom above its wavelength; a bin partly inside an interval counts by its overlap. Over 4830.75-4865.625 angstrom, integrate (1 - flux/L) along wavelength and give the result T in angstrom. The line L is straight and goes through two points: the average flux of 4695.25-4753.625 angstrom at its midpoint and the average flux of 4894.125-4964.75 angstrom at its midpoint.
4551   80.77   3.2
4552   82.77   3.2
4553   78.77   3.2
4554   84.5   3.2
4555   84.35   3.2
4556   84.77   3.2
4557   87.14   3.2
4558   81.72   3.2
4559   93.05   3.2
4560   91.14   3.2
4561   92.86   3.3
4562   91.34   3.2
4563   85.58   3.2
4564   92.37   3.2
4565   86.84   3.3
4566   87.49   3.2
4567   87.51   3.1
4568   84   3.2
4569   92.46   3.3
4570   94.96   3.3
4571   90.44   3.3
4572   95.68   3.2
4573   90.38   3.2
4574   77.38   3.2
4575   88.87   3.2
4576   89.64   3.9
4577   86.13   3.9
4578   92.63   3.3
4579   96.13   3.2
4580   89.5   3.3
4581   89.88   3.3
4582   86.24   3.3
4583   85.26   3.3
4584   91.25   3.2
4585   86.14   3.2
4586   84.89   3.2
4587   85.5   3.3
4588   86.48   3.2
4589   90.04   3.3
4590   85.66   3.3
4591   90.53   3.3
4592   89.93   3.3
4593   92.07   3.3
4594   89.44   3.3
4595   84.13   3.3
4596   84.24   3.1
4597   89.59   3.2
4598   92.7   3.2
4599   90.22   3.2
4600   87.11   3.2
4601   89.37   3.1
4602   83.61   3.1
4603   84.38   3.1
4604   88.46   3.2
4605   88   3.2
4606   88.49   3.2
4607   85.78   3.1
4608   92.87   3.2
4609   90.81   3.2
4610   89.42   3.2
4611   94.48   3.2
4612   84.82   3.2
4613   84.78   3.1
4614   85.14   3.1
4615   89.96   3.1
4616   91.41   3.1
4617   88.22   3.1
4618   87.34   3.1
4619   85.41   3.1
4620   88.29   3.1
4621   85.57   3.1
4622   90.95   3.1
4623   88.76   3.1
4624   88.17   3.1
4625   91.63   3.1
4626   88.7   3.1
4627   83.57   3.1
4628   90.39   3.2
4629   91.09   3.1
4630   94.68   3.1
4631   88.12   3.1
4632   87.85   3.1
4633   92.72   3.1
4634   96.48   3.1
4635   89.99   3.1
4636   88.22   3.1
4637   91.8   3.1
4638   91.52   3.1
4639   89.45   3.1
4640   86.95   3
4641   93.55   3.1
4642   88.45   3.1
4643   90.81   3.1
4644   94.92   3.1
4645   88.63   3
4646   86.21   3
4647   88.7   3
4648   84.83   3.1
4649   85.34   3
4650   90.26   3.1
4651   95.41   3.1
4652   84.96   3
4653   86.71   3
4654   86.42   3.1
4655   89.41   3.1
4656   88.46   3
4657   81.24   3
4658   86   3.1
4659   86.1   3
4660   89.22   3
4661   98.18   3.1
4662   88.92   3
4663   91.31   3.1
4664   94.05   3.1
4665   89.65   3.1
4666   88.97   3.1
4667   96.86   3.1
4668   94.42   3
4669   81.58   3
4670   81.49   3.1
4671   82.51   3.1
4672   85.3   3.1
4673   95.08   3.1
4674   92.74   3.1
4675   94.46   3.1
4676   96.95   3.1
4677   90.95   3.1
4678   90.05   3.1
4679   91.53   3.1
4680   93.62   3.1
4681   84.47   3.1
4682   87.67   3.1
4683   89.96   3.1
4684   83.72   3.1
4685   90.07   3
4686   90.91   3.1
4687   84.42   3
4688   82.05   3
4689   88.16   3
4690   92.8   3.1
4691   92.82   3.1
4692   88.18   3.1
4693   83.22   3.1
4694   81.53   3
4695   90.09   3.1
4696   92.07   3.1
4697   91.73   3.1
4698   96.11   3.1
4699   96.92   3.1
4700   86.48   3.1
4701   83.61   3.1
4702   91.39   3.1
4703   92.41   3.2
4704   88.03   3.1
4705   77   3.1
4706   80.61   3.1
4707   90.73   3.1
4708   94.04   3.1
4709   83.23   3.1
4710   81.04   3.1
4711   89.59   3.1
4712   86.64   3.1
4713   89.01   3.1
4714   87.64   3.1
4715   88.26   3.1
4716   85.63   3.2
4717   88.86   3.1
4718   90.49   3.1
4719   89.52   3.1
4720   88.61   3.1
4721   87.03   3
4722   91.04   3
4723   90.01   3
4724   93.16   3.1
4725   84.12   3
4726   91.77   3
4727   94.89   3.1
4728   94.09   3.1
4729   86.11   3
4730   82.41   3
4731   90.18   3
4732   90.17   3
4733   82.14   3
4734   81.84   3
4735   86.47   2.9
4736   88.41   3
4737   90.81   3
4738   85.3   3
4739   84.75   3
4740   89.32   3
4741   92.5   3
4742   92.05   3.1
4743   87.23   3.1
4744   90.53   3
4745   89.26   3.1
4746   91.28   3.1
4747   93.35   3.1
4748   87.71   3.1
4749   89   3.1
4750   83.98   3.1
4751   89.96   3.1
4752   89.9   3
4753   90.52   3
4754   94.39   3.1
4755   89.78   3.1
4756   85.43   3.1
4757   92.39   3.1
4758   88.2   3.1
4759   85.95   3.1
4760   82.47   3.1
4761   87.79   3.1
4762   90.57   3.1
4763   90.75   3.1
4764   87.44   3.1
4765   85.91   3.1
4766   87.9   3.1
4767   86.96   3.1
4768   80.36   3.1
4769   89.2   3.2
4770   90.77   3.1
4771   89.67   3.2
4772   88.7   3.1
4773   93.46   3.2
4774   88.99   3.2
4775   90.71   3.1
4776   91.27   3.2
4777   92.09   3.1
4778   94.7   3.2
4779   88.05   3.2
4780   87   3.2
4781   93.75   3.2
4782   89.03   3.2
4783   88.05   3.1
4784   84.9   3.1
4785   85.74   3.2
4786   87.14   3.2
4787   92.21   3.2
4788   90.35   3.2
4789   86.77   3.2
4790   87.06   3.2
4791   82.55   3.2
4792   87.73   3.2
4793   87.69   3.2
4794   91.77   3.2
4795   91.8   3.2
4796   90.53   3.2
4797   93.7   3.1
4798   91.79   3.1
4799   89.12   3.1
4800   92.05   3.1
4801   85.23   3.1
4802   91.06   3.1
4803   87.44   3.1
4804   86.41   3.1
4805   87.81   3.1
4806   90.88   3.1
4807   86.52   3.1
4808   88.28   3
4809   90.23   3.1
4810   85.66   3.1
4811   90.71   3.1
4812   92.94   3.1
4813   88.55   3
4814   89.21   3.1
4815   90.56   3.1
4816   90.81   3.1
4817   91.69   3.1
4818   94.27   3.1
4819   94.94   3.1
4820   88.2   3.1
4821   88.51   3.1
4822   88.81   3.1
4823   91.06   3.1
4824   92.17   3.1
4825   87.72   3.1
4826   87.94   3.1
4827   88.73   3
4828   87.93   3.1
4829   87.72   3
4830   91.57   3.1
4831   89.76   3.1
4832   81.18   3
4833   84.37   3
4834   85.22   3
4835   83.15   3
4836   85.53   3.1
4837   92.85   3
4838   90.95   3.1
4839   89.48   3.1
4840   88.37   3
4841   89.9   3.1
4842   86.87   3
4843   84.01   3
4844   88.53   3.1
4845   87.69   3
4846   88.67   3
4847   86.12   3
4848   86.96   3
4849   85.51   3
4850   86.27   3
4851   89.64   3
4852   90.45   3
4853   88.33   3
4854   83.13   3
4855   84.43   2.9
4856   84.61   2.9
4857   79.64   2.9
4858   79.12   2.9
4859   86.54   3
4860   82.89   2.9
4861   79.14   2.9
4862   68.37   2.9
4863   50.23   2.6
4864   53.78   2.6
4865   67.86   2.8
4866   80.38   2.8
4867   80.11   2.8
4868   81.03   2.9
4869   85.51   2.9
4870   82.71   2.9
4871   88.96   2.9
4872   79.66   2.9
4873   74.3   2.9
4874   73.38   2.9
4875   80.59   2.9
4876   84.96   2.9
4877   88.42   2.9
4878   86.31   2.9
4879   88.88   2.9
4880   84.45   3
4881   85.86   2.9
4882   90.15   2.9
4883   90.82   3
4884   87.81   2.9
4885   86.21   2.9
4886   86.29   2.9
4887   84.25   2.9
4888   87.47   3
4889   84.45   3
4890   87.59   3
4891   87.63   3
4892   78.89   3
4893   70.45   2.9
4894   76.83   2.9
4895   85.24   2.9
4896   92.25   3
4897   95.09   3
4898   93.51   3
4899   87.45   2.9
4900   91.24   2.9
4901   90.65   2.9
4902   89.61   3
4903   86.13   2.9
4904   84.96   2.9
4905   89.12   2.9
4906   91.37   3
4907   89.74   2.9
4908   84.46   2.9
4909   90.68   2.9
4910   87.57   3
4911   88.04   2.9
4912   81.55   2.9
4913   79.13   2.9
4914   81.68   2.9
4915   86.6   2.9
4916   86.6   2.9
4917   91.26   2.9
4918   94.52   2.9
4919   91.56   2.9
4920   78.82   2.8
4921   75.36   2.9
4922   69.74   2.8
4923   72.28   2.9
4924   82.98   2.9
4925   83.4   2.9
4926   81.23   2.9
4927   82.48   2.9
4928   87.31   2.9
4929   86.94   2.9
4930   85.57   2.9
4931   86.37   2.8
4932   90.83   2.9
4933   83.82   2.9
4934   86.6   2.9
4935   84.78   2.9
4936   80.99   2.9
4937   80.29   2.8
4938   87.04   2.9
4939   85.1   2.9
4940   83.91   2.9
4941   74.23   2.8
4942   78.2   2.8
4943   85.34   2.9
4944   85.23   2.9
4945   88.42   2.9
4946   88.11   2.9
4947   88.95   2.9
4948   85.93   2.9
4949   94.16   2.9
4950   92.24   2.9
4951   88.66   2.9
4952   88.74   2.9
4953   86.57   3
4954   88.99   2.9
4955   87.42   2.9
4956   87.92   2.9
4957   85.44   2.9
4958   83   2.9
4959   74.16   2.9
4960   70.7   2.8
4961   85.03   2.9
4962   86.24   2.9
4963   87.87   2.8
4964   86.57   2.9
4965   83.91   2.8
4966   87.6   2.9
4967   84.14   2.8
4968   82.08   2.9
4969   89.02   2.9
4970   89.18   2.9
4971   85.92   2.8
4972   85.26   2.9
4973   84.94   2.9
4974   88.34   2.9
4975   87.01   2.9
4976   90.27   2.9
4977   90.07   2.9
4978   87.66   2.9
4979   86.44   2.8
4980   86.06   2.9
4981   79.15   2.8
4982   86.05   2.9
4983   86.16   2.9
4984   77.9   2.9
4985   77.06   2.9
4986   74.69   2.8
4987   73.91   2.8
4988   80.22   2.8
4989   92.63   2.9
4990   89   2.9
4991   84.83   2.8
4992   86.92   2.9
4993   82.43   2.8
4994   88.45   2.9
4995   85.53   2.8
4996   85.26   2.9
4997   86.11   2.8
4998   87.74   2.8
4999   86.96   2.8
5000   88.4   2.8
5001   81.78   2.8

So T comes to 1.5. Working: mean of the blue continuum 88.7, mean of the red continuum 85.6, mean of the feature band 83.1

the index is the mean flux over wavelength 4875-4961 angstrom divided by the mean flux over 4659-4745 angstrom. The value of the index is 0.96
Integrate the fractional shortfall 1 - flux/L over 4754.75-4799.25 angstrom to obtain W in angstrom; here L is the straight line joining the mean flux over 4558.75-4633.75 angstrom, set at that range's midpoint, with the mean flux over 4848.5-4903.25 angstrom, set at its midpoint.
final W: -1.9 angstrom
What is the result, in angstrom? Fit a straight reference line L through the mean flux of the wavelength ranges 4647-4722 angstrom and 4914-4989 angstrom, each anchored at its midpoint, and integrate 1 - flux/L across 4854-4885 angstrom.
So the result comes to 1.9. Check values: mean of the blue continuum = 88.7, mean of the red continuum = 84.6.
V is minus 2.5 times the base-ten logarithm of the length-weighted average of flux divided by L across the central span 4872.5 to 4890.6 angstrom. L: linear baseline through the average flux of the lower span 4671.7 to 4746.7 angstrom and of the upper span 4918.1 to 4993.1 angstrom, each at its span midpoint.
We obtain 0.01 mag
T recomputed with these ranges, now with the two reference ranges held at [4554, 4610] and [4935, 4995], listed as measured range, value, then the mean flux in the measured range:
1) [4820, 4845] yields -0.5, 88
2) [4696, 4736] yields -0.5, 88.3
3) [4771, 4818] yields -1.6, 89.5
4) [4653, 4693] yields -0.7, 89.1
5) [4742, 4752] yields -0.3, 89.3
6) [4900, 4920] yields -0.5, 87.5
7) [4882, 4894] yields 0.1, 84.6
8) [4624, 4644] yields -0.5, 90.4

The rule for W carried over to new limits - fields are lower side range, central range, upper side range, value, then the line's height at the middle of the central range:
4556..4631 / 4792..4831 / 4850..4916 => -2.2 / 84.9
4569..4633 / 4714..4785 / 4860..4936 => -2.2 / 86.1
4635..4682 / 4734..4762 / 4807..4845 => 0.1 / 89.1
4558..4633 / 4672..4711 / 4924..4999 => -0.5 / 87.8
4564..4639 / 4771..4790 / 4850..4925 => -0.9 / 85.5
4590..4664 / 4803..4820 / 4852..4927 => -1.0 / 85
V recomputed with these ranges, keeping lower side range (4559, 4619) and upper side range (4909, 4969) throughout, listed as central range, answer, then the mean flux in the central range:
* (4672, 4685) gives -0.04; 90.7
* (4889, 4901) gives -0.01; 86.1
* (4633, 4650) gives -0.02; 89.8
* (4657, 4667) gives -0.03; 90.1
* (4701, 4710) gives 0.01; 86.6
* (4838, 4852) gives -0.03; 87.8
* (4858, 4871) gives 0.13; 75.6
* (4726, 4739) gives -0.01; 87.8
